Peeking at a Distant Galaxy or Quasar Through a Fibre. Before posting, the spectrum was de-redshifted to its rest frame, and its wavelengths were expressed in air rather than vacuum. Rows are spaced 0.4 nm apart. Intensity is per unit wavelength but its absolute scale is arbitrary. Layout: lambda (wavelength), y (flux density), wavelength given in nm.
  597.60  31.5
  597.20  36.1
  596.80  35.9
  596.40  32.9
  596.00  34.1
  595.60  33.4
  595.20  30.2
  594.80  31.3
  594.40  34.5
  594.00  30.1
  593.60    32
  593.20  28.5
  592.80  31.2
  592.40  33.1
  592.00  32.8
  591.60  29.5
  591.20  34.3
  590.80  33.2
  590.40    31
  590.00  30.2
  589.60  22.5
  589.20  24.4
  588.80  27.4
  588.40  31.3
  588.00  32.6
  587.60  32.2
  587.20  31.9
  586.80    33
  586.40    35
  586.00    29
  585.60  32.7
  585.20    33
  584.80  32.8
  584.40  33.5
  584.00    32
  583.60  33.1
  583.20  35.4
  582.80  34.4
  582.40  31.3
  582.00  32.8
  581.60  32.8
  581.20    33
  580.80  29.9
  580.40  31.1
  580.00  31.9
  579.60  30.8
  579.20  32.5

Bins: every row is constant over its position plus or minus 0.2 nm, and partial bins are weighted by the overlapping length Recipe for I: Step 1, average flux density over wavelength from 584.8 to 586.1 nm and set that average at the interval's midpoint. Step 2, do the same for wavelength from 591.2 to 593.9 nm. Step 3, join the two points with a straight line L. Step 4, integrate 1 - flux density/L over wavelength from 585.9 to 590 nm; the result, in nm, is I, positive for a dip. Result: 0.23 nm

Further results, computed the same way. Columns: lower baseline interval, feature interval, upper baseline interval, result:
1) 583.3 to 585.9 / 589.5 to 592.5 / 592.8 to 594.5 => 0.05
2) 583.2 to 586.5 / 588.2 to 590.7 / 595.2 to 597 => 0.38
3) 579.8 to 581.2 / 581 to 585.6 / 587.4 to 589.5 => -0.38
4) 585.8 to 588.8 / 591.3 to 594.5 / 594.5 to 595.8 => 0.04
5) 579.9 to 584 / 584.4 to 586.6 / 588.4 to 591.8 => -0.11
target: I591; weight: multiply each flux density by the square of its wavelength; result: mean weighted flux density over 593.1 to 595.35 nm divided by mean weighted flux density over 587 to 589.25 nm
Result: 1.05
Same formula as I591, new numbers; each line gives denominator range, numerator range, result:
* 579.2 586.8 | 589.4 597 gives 1.01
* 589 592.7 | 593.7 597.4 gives 1.12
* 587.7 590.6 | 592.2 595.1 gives 1.12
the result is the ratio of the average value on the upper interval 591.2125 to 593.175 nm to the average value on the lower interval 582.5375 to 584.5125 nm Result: 0.9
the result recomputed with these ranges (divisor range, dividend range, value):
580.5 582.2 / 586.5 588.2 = 1.02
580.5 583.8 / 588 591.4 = 0.90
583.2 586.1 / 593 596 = 0.97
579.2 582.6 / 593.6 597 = 1.03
